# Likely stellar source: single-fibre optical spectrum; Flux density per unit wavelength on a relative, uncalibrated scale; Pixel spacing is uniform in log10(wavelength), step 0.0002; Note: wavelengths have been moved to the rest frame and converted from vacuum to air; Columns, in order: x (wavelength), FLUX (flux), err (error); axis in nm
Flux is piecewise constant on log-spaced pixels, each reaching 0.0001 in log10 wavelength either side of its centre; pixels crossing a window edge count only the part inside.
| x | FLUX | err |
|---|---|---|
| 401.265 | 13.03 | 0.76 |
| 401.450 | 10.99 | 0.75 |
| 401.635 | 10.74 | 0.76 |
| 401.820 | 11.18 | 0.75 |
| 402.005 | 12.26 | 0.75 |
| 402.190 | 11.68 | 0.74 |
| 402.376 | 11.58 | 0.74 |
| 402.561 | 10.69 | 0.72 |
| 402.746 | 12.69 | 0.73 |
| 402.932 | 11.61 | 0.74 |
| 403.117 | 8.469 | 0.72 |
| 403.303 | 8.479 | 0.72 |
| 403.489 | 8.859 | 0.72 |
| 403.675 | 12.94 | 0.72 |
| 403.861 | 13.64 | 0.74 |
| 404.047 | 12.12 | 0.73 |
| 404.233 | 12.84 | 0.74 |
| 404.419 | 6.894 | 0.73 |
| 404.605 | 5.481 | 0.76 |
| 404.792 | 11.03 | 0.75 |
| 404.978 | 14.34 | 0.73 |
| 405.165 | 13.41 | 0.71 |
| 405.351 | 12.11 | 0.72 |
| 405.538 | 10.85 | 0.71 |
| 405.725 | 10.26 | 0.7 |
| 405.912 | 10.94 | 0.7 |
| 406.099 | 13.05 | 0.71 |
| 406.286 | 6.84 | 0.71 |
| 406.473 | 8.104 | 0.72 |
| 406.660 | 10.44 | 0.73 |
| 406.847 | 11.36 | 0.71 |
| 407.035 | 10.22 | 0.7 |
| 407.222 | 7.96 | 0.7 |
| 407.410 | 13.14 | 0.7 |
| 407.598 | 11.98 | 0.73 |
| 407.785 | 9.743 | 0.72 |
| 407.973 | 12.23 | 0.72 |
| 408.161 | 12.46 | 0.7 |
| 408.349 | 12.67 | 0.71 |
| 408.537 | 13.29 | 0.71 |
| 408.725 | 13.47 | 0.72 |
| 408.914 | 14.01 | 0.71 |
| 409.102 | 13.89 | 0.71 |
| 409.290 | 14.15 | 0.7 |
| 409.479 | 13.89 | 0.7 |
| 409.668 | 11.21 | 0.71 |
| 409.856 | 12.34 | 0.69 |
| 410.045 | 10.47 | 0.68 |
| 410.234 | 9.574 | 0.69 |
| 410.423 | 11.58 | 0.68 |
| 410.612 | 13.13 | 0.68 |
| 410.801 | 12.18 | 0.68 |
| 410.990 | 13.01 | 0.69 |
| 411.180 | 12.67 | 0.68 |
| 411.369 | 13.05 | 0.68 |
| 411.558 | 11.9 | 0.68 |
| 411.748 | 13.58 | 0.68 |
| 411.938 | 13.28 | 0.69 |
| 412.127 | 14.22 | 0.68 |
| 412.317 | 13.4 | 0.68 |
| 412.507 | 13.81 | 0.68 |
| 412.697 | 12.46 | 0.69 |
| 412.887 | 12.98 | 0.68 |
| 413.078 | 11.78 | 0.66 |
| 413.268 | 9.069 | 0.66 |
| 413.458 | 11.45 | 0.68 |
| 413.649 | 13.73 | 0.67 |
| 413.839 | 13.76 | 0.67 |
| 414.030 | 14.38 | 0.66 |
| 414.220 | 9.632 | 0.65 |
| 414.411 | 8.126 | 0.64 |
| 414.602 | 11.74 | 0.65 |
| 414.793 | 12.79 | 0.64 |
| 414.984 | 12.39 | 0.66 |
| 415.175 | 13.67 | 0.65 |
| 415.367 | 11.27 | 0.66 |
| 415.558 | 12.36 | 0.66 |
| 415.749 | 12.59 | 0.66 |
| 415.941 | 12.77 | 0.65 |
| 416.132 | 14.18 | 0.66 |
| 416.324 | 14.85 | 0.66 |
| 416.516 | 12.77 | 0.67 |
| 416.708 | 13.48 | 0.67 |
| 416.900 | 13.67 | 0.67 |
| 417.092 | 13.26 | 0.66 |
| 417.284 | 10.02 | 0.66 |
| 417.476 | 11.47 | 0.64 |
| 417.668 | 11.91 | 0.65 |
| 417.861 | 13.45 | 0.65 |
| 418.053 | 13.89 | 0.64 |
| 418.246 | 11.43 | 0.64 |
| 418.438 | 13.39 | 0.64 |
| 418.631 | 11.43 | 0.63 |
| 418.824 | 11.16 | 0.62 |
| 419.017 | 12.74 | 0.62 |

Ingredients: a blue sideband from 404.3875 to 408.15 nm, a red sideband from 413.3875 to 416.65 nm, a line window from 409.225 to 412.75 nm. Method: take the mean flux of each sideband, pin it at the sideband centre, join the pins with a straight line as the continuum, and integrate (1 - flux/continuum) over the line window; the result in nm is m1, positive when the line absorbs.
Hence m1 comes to -0.29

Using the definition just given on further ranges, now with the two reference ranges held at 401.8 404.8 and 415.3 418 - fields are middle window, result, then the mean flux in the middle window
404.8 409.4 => -0.16 nm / 11.7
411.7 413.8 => -0.10 nm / 12.7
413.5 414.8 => 0.04 nm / 11.9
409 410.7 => -0.08 nm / 12.3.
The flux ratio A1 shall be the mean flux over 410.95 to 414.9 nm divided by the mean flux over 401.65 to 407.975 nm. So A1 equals 1.14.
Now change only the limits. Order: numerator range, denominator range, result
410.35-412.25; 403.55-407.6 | 1.19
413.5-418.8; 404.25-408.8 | 1.14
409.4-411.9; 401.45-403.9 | 1.10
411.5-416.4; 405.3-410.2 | 1.09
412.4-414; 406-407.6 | 1.22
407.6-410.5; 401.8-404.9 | 1.15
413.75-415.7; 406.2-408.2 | 1.16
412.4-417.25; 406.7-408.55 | 1.10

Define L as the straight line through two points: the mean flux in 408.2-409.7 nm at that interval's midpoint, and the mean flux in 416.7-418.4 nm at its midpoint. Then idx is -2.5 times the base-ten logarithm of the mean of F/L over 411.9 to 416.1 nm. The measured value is 0.043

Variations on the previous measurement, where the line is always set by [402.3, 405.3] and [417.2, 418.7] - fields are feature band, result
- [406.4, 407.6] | 0.09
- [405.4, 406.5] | 0.10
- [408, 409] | -0.16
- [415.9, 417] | -0.14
